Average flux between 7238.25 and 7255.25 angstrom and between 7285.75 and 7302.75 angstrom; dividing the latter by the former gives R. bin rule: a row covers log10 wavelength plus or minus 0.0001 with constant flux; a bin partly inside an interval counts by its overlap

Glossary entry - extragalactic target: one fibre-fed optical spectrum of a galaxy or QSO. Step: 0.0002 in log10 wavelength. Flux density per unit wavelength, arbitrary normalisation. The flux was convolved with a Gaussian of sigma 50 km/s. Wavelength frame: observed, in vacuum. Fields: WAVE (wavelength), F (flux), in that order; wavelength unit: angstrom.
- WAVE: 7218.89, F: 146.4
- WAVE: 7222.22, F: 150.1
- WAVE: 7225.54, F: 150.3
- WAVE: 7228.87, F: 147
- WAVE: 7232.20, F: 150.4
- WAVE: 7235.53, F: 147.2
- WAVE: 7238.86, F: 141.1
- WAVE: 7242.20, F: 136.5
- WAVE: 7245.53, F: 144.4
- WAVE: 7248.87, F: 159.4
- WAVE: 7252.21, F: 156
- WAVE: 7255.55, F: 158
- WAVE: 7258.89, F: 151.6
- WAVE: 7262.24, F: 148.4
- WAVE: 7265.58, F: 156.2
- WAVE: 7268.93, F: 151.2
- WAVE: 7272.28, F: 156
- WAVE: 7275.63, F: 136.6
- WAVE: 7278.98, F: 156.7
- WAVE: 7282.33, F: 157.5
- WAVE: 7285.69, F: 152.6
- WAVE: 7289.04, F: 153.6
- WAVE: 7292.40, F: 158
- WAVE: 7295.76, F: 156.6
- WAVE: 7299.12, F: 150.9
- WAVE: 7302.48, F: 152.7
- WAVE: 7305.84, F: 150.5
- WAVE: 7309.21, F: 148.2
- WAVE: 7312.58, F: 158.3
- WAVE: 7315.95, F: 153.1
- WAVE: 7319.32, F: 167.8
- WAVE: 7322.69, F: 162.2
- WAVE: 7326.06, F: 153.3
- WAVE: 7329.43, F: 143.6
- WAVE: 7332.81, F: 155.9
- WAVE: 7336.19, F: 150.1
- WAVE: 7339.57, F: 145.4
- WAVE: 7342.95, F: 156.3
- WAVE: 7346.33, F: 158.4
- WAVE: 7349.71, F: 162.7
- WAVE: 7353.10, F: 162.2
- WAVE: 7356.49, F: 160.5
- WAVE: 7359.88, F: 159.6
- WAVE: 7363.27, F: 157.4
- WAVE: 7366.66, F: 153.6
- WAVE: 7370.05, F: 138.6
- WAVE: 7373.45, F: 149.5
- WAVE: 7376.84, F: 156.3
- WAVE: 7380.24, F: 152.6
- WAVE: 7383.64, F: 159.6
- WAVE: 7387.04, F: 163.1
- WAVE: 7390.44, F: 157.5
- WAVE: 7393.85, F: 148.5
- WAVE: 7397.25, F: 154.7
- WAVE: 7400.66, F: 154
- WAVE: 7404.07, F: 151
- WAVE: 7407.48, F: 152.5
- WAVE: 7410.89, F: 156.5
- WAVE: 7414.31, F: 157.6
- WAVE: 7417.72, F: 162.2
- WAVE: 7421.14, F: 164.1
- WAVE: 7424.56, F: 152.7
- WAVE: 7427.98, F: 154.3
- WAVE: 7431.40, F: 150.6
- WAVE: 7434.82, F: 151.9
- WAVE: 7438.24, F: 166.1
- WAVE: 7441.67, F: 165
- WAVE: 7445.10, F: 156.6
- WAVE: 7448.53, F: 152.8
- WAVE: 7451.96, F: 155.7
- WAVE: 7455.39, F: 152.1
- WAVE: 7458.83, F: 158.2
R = 1.0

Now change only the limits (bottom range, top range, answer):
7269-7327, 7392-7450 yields 1.01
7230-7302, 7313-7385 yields 1.03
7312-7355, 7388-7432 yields 1.00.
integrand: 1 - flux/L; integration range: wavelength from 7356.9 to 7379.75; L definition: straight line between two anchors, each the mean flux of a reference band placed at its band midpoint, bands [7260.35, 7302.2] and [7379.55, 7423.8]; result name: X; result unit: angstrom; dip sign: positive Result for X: 0.4 angstrom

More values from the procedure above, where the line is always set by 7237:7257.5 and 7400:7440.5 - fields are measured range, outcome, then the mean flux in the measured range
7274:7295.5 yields -0.3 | 153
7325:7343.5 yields 0.3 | 150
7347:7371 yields -0.5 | 157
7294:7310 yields -0.1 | 152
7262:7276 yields -0.1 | 151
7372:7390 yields -0.2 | 156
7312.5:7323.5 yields -0.6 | 160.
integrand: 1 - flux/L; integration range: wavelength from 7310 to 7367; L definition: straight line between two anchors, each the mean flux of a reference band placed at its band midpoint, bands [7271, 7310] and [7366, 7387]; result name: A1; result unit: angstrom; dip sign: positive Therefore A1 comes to -1.45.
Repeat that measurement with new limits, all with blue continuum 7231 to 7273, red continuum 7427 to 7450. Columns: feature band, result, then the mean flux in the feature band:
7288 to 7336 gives -0.6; 154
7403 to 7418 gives 0.0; 156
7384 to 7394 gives -0.2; 158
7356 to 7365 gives -0.3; 159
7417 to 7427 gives -0.2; 159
